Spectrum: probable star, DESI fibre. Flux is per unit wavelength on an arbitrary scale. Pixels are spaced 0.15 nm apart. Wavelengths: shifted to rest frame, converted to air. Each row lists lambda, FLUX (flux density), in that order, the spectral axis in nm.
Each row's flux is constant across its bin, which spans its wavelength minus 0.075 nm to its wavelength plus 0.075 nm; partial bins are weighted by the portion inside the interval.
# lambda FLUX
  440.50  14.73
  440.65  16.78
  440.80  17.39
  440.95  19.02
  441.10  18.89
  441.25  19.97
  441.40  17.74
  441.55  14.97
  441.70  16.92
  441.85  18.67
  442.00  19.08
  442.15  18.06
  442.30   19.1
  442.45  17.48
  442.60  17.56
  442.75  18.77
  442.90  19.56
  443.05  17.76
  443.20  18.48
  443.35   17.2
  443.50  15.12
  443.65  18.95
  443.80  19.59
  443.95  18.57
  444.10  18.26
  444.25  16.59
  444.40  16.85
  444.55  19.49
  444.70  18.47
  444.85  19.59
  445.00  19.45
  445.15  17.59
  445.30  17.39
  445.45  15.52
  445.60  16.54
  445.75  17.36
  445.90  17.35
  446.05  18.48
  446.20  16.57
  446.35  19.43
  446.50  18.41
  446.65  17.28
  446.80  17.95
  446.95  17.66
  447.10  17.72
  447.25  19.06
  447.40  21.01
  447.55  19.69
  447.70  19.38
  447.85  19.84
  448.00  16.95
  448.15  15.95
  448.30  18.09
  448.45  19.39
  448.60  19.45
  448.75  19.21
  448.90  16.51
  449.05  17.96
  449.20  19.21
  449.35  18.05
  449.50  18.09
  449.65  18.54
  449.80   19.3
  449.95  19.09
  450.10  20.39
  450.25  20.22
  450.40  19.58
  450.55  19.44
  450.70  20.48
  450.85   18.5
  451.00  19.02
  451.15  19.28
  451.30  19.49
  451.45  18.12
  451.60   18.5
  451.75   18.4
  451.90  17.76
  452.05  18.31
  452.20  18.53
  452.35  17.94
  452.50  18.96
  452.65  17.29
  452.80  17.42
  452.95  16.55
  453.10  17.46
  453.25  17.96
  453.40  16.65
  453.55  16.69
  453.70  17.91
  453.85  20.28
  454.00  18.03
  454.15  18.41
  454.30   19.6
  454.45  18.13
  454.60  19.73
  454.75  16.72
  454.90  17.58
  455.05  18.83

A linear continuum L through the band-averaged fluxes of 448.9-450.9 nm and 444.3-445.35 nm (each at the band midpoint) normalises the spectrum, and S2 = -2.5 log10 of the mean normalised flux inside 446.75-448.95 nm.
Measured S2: 0.01 mag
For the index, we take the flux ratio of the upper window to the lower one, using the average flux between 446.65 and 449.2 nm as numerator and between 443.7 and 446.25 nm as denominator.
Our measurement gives 1.0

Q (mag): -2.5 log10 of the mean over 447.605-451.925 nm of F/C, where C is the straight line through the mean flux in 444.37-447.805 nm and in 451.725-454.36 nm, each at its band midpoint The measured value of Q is -0.04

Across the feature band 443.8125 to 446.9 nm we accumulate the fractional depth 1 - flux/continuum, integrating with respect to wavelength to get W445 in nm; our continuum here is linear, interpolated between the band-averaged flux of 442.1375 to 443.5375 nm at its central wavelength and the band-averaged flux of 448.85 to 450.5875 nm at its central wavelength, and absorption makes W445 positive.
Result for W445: 0.07 nm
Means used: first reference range 18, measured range 17.9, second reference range 18.9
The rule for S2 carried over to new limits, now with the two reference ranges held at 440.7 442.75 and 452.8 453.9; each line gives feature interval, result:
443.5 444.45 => 0.00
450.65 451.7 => -0.08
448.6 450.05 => -0.05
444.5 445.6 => -0.01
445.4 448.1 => -0.02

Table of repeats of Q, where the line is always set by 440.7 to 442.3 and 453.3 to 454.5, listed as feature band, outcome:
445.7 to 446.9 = 0.02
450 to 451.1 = -0.08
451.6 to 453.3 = 0.02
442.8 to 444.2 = 0.00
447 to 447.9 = -0.07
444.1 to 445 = -0.01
